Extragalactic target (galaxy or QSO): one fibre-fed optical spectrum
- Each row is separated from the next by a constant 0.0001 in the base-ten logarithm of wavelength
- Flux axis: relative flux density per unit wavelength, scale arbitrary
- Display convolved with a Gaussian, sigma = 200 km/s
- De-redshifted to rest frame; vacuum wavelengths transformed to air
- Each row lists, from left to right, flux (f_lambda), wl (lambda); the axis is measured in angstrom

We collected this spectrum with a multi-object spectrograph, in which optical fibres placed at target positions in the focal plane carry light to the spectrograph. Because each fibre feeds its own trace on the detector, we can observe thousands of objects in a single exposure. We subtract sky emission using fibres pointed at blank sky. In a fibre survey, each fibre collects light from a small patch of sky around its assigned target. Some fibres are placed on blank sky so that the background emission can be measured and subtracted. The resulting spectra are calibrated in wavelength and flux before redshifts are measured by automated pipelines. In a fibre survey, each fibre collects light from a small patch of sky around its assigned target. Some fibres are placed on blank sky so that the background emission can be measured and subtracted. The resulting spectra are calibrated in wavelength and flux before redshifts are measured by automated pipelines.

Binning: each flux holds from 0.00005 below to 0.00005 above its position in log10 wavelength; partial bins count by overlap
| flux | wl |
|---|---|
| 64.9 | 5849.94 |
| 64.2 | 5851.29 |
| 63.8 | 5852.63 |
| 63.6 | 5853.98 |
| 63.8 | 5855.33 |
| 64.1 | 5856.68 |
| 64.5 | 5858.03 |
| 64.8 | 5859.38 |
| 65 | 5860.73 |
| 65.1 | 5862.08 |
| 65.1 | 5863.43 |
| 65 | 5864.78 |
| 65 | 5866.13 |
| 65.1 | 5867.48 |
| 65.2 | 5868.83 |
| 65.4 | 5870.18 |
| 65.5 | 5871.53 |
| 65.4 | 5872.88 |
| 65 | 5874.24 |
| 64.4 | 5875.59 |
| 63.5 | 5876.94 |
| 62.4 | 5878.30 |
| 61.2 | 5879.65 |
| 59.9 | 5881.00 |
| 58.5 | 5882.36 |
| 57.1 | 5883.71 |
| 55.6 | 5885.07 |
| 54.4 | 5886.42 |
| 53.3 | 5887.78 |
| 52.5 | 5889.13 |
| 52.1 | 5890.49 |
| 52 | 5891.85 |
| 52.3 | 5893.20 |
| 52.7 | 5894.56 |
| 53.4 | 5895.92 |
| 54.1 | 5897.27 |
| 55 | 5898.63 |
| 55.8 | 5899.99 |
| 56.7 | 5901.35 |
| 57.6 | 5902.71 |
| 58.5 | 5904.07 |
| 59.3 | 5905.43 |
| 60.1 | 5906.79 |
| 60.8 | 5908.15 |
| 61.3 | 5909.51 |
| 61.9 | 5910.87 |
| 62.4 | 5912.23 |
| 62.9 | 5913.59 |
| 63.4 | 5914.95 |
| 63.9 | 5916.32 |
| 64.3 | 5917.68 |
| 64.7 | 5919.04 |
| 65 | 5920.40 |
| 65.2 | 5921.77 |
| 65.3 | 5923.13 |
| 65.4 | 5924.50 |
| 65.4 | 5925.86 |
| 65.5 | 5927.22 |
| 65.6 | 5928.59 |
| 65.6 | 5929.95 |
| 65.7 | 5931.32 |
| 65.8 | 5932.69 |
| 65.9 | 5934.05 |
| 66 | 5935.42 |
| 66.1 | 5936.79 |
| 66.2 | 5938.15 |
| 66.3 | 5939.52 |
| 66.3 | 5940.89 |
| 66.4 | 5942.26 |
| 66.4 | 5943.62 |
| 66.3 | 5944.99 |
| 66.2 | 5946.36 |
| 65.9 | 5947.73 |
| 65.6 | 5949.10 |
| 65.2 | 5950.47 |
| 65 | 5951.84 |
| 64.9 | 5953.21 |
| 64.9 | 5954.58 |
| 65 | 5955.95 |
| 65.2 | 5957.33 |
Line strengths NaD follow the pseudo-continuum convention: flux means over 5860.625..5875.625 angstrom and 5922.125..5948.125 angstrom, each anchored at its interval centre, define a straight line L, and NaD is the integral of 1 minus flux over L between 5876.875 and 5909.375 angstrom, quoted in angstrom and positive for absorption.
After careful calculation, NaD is 4.4 angstrom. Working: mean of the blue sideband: 65.1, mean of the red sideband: 65.9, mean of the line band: 56.6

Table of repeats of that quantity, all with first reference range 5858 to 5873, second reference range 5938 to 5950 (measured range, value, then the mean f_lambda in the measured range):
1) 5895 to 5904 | 1.37 angstrom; 55.6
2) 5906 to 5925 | 0.72 angstrom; 63.3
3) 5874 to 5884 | 0.58 angstrom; 61.6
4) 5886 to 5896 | 1.94 angstrom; 52.7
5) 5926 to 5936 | 0.04 angstrom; 65.7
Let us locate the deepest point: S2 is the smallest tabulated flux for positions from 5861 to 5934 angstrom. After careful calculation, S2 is 52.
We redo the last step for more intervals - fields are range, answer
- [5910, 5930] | 61.9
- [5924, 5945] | 65.4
